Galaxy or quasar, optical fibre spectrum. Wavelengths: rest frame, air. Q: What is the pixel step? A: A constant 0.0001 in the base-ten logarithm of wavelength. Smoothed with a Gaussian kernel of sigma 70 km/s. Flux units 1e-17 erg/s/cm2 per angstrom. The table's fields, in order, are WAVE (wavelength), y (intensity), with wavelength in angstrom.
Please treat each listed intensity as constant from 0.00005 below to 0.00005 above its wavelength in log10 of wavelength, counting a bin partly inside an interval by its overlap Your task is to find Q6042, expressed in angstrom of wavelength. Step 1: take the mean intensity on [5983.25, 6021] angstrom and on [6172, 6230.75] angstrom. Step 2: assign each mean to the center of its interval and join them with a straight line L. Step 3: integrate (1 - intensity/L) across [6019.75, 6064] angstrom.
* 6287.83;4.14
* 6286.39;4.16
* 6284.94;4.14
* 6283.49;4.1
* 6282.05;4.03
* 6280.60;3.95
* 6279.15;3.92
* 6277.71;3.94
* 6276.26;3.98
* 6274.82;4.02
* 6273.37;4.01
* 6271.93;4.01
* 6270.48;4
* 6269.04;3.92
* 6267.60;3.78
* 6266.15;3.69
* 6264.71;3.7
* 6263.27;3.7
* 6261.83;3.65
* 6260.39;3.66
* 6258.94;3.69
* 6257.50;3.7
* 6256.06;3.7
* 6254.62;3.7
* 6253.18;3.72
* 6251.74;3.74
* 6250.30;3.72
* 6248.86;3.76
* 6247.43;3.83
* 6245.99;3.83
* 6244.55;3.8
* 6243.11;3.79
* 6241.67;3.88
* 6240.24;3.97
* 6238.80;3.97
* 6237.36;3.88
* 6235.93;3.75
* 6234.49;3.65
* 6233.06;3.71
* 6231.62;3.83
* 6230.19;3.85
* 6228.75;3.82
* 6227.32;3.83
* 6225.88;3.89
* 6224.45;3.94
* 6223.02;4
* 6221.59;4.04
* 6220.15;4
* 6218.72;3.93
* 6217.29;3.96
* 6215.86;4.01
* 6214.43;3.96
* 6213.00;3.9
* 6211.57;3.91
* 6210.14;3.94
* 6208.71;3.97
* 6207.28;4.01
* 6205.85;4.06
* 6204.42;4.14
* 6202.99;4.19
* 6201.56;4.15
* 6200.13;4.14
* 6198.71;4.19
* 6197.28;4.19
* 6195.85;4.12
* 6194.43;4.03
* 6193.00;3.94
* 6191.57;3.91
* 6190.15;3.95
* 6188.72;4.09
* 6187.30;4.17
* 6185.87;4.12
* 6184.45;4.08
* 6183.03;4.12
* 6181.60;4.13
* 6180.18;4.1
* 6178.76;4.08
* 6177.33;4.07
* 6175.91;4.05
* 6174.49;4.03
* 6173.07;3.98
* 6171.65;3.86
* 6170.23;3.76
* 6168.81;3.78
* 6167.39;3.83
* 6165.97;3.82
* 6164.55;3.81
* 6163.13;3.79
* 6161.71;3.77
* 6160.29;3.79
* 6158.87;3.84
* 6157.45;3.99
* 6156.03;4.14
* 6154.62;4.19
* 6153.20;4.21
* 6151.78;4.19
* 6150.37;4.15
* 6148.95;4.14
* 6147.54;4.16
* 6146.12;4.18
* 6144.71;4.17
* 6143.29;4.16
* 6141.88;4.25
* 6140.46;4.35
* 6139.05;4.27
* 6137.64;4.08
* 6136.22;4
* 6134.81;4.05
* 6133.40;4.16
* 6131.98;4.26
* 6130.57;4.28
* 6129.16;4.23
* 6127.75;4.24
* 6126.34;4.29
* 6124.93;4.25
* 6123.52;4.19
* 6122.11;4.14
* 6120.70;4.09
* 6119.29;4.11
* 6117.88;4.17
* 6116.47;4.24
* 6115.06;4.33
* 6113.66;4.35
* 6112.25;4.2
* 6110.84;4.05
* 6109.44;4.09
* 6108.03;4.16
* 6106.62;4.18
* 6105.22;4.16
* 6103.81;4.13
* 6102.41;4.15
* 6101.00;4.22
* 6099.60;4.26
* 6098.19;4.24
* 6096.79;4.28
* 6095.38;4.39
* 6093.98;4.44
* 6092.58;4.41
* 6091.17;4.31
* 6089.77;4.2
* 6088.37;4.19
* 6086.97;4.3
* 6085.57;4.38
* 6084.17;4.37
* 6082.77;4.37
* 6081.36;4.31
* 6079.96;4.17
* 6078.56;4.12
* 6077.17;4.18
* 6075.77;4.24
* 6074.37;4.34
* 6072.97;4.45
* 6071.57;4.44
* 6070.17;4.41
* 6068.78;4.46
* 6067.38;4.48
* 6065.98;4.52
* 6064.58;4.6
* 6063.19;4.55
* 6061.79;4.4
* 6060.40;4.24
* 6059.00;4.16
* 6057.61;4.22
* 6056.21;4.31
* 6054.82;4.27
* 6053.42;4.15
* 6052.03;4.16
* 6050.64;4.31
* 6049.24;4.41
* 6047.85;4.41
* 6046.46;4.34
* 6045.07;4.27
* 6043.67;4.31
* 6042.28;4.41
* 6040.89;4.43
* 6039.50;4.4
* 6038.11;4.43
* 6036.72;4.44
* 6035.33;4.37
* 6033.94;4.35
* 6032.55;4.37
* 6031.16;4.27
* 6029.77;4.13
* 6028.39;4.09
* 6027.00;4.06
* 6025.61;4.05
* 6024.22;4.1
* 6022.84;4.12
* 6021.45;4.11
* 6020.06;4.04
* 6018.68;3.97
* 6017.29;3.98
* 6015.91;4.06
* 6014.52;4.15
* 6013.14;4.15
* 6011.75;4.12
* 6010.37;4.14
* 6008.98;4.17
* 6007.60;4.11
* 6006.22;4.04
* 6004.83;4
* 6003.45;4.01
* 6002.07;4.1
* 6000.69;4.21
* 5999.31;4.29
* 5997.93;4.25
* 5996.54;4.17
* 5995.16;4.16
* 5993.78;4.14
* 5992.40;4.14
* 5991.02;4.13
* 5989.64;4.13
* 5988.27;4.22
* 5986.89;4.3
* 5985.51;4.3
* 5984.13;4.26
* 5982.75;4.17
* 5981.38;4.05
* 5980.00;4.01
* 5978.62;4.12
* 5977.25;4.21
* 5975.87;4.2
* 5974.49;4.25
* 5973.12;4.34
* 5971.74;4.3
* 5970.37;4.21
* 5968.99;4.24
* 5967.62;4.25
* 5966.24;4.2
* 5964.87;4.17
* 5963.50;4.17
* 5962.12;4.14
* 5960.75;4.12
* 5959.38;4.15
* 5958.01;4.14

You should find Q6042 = -1.7 angstrom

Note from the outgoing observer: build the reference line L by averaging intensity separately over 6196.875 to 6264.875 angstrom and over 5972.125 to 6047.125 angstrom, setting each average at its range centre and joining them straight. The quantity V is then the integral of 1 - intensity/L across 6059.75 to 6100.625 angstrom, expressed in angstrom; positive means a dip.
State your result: -2.5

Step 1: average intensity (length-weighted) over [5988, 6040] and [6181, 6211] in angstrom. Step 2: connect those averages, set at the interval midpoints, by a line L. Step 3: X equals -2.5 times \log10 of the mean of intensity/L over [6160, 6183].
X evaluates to 0.04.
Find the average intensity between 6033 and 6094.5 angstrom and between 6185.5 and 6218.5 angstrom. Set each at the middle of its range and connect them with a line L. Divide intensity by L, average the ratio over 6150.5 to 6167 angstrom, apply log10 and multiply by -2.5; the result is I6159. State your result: 0.05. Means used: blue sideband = 4.34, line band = 3.96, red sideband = 4.04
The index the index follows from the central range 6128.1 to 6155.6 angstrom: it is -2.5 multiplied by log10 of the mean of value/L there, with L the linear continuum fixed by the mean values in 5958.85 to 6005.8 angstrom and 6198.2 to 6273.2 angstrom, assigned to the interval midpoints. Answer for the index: -0.05 mag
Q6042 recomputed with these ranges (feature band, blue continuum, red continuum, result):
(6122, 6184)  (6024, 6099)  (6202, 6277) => 0.17 angstrom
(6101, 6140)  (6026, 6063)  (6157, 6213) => -0.44 angstrom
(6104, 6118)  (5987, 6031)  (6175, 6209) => -0.31 angstrom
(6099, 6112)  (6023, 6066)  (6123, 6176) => 0.04 angstrom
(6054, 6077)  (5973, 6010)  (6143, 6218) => -1.49 angstrom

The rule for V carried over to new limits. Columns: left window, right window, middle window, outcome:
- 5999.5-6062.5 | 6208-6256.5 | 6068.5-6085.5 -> -0.79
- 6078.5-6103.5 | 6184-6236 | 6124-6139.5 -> -0.03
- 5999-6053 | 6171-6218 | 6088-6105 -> -0.53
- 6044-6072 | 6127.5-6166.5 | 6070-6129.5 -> -0.24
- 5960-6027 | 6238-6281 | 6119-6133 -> -0.78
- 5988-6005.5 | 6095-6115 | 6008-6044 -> -0.29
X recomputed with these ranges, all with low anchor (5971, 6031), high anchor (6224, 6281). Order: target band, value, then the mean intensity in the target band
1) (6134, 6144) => -0.05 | 4.17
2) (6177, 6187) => -0.05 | 4.1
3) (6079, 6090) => -0.07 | 4.29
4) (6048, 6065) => -0.06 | 4.31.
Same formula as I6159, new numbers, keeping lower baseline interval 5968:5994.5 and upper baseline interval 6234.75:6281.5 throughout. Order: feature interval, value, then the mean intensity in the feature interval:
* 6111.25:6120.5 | -0.05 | 4.22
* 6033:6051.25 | -0.07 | 4.37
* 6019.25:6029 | 0.02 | 4.08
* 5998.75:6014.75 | 0.01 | 4.12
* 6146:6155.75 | -0.06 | 4.17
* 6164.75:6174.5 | 0.02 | 3.85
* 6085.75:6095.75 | -0.07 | 4.32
